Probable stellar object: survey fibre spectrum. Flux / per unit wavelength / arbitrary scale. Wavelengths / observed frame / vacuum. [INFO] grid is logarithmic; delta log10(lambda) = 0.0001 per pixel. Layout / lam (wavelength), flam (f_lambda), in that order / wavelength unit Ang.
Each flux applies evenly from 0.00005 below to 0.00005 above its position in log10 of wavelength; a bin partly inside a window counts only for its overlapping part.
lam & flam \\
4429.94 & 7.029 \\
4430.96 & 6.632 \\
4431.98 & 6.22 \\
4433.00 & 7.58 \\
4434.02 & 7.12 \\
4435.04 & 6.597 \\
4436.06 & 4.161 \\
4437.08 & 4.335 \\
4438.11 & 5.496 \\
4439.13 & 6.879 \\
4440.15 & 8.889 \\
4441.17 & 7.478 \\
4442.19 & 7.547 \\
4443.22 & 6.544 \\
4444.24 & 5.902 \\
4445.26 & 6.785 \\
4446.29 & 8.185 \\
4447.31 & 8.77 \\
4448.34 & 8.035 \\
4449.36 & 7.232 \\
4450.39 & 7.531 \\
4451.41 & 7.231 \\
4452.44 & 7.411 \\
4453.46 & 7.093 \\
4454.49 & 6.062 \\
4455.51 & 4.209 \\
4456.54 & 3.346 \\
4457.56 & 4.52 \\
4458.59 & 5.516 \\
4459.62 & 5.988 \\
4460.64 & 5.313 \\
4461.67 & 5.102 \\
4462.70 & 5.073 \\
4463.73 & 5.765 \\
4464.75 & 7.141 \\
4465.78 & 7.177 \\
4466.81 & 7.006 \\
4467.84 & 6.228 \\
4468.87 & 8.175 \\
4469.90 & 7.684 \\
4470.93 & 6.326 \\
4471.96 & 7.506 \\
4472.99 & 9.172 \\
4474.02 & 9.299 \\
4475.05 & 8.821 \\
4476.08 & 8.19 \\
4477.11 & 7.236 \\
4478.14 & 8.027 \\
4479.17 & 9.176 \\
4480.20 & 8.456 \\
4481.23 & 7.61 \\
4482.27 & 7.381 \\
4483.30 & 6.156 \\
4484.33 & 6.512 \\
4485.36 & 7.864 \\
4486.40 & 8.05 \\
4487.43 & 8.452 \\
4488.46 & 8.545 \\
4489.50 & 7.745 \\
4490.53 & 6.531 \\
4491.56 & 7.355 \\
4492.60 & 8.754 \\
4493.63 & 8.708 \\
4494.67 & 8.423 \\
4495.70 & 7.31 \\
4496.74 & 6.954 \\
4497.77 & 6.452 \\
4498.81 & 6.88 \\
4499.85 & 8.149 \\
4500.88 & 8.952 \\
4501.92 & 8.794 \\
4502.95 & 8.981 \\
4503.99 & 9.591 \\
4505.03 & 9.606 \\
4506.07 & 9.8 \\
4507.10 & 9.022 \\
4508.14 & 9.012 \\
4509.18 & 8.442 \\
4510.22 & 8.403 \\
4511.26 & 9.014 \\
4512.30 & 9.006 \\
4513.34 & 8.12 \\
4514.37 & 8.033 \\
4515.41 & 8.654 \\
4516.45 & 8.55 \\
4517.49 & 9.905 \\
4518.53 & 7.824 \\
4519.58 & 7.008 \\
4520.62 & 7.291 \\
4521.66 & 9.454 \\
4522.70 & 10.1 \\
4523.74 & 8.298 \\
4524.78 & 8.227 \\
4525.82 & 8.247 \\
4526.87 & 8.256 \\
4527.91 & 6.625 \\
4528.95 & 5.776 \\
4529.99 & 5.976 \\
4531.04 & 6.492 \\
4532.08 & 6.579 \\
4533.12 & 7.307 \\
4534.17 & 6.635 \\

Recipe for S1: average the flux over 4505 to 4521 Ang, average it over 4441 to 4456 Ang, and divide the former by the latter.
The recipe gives 1.2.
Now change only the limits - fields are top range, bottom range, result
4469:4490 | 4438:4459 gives 1.18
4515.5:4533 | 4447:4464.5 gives 1.28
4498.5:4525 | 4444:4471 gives 1.34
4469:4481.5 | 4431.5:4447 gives 1.22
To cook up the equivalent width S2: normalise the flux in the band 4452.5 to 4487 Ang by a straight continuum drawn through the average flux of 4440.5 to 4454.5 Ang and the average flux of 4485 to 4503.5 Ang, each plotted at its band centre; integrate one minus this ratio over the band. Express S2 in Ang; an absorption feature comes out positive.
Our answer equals 3.3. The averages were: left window 7.33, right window 7.94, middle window 6.9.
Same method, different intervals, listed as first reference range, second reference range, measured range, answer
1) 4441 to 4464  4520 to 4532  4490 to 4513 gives -3.61 Ang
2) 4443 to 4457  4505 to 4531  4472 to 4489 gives -1.39 Ang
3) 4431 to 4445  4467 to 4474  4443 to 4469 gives 2.55 Ang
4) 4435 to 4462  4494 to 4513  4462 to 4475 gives -0.14 Ang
